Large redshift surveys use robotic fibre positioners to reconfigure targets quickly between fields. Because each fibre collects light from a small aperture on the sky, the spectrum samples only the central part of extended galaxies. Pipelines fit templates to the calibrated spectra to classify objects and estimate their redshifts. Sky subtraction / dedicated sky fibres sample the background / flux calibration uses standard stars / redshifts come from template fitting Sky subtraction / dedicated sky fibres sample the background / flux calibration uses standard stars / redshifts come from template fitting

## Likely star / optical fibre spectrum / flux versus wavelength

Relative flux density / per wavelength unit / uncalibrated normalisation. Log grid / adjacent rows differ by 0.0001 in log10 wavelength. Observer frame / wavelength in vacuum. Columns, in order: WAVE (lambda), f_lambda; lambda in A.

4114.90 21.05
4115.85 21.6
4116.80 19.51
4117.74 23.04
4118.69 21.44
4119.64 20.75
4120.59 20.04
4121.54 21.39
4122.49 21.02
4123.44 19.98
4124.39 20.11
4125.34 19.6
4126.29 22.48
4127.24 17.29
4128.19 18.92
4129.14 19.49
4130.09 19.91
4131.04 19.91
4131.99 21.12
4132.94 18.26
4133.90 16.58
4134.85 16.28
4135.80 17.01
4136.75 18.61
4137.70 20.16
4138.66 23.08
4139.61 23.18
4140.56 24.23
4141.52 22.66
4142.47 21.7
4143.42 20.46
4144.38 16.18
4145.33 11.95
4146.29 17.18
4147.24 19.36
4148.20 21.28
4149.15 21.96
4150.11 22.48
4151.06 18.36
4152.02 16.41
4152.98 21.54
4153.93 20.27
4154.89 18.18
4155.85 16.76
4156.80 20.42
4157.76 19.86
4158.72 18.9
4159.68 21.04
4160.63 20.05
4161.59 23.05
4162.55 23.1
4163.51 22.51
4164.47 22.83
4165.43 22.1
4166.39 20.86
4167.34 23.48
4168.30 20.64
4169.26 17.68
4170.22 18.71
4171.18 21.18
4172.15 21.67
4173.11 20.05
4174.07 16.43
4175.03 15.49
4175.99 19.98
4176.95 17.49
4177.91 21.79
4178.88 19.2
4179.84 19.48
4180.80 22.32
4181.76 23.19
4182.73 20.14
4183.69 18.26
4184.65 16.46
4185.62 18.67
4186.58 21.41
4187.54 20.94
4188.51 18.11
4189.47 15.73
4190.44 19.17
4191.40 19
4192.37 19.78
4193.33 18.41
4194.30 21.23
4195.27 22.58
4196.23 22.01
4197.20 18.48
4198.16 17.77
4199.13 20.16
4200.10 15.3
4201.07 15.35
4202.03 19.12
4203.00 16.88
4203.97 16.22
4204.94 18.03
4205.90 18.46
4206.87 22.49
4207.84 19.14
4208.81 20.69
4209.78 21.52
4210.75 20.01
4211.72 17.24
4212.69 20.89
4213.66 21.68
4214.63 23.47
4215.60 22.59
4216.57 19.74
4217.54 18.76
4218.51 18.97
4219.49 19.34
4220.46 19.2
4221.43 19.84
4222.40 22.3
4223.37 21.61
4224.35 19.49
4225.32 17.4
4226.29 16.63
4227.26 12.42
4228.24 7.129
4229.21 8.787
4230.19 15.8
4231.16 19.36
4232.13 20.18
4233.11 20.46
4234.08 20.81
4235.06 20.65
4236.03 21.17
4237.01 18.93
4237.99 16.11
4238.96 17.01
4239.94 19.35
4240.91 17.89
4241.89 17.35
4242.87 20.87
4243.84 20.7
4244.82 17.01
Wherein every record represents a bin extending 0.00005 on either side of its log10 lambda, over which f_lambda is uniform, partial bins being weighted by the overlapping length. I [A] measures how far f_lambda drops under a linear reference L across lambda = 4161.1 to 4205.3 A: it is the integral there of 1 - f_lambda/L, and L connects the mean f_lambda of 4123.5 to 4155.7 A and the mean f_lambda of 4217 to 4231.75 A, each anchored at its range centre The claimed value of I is -3.08 A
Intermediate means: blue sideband 19.6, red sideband 17.2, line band 19.6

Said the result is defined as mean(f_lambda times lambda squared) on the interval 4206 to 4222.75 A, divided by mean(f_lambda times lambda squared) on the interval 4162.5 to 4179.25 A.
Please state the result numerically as 1.03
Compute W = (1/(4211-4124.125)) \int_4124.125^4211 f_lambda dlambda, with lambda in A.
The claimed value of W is 19.6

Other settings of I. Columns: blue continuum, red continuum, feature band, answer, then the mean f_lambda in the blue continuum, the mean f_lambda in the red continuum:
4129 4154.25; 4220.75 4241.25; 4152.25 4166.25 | -1.0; 19.6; 17.8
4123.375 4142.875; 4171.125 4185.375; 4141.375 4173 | -0.6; 20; 19.5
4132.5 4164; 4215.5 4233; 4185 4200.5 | -0.6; 19.8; 17.7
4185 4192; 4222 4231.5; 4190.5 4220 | -3.2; 19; 16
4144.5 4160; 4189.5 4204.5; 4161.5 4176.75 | -1.3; 19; 18.7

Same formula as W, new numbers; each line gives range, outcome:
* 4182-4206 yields 18.8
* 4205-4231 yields 18.7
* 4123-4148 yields 19.5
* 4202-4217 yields 19.9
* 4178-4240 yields 19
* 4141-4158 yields 19.3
